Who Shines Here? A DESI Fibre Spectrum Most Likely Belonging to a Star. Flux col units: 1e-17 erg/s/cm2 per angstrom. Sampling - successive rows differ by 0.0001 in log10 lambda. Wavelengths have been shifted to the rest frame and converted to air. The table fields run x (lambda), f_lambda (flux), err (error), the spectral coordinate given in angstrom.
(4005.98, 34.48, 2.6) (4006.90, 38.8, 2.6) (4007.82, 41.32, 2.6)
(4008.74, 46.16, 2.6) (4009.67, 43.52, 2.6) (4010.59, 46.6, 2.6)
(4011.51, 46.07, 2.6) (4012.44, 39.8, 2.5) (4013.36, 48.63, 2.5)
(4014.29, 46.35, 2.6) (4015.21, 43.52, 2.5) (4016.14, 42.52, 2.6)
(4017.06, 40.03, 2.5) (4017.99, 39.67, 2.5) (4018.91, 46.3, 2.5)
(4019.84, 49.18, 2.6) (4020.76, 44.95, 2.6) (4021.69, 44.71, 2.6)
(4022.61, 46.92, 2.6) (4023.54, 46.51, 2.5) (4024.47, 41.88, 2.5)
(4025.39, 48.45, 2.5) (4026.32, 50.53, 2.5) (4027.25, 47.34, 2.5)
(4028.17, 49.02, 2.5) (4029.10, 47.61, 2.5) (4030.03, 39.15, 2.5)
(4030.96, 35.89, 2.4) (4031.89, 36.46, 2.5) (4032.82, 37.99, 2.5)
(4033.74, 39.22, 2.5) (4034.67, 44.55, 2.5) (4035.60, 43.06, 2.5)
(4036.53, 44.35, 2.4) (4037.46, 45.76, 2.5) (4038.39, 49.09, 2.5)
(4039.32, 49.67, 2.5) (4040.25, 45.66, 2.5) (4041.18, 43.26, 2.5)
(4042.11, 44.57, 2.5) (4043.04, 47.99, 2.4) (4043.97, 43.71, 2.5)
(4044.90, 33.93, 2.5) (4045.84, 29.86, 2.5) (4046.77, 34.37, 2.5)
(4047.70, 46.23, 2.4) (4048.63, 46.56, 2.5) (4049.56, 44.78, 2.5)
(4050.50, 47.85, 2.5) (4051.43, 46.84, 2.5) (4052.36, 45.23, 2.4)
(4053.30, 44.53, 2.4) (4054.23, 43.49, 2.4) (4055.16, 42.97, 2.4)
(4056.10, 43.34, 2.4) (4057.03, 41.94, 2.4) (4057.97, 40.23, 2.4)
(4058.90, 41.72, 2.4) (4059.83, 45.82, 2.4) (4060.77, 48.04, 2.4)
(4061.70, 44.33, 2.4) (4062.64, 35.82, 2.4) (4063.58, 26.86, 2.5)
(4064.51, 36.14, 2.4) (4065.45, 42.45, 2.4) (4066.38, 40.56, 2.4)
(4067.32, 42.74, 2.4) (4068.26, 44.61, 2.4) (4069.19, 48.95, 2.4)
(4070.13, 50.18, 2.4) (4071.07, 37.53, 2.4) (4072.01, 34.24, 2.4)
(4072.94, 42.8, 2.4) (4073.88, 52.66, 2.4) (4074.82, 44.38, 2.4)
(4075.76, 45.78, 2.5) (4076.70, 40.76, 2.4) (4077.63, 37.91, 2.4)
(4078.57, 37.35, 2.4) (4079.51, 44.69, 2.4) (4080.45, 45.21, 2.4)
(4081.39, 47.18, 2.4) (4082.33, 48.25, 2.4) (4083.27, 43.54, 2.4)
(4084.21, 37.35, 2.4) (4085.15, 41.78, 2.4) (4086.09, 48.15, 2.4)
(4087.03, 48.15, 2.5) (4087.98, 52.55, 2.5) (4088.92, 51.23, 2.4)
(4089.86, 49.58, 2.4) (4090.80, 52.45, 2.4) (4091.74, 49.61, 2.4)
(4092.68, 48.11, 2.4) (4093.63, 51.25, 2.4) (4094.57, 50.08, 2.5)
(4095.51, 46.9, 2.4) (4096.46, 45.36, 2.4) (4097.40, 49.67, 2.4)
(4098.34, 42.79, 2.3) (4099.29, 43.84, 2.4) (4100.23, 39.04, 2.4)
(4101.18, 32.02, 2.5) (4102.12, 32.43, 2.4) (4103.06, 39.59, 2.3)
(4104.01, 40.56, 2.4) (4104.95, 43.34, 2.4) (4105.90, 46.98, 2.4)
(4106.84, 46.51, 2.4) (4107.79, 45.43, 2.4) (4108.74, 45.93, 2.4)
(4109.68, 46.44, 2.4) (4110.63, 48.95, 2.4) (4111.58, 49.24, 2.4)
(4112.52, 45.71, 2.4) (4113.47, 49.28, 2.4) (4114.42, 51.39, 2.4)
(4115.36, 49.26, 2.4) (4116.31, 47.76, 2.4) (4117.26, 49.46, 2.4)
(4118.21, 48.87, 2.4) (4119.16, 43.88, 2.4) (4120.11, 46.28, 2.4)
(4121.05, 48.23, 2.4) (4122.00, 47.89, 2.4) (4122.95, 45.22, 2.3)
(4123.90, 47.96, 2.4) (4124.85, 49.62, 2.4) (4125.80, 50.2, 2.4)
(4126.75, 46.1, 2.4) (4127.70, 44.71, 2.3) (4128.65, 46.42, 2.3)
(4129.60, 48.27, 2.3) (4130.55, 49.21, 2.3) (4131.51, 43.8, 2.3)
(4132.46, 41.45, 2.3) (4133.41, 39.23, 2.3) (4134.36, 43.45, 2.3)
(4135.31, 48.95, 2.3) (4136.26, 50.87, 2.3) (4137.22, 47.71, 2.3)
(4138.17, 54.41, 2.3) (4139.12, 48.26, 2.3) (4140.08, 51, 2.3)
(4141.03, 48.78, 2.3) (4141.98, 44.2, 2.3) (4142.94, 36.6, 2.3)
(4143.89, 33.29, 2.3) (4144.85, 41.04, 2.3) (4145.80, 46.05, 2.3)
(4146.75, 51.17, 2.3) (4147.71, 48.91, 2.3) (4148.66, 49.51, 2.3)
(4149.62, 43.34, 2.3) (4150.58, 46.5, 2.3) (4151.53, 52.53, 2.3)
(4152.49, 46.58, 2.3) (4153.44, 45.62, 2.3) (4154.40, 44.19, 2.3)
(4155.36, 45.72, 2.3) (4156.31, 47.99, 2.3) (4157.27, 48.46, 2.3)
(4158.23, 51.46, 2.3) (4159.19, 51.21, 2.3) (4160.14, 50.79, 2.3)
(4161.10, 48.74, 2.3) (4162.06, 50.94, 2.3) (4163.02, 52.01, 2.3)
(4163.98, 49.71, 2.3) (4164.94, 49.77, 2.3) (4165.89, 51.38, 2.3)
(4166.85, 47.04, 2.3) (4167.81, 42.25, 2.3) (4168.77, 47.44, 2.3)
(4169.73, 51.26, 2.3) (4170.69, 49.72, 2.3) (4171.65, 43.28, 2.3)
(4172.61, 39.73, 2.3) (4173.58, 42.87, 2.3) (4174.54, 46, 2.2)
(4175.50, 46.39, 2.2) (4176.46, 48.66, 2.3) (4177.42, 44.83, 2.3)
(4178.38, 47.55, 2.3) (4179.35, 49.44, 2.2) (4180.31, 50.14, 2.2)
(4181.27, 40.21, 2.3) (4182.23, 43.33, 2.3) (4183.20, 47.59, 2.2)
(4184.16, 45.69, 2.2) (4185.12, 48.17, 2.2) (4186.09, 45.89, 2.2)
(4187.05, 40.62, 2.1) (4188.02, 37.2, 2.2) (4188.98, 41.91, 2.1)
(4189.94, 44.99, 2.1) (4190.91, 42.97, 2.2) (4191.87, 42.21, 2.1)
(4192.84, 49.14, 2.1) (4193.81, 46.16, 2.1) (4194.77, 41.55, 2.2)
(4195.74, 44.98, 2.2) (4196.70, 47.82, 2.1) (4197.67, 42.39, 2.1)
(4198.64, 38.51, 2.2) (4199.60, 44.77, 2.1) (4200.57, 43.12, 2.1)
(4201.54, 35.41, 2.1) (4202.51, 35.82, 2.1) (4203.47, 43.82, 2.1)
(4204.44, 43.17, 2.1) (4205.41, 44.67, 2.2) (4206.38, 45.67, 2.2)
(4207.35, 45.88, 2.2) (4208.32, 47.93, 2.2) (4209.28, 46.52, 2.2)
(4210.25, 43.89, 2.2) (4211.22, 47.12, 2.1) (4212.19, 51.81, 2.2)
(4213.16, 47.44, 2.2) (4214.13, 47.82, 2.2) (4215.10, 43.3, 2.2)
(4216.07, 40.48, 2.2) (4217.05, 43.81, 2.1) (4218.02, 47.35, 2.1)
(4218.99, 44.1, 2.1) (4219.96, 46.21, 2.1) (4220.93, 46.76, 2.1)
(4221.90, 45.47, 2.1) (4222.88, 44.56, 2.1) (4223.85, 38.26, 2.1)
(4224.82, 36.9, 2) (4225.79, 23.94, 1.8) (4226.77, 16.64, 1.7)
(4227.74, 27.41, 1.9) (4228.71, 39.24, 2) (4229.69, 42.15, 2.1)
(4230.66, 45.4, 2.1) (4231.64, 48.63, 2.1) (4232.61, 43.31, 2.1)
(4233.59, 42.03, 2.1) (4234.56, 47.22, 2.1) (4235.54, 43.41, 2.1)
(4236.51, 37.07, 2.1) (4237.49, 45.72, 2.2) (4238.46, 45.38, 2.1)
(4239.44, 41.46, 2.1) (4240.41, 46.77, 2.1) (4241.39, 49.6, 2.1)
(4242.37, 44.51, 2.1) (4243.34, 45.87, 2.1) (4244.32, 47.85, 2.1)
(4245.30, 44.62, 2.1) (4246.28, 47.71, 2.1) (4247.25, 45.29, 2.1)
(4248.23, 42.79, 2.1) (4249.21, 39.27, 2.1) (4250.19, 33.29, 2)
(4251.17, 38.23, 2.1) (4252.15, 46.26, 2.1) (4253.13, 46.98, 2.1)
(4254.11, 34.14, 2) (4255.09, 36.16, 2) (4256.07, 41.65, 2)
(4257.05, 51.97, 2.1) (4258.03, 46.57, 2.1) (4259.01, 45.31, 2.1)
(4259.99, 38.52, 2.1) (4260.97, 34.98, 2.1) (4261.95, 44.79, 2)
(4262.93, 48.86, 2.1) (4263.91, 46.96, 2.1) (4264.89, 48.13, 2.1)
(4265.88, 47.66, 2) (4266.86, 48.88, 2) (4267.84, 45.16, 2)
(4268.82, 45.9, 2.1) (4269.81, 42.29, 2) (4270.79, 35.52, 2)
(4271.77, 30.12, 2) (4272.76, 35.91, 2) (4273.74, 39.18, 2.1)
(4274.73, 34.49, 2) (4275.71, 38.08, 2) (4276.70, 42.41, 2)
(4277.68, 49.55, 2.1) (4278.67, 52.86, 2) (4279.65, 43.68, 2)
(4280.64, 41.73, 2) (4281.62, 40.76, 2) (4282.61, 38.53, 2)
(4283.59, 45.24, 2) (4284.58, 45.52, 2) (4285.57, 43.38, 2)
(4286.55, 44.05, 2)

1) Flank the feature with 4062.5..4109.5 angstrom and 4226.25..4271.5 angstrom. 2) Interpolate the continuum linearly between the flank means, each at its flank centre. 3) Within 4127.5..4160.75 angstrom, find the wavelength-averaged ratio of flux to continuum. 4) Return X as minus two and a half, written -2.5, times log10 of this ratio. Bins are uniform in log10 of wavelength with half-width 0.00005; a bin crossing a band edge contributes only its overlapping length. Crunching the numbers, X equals -0.08 mag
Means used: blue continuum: 43.9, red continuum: 42.7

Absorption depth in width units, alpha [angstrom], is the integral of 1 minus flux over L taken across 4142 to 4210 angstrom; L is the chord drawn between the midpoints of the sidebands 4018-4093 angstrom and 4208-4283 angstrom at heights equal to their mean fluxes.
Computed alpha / -3.7 angstrom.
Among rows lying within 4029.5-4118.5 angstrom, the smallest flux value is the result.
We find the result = 26.86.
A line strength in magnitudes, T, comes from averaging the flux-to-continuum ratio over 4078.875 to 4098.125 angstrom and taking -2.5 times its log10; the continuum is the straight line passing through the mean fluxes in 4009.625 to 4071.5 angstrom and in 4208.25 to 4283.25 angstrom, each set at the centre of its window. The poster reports -0.10 mag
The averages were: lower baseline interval 43.4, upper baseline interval 42.7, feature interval 47.4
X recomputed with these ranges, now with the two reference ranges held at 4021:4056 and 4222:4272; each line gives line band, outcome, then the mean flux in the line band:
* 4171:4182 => -0.07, 45.4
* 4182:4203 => -0.02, 43.2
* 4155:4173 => -0.14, 48.4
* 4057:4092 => -0.01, 43.8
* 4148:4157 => -0.10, 47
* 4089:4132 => -0.08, 46.4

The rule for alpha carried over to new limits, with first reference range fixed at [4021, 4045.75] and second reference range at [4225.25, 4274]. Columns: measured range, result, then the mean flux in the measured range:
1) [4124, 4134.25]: -0.68 angstrom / 45.9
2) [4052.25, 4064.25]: 0.55 angstrom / 41.7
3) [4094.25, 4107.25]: 0.18 angstrom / 42.7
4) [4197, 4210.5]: -0.21 angstrom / 43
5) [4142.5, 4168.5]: -2.65 angstrom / 47.2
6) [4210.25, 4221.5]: -0.98 angstrom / 45.9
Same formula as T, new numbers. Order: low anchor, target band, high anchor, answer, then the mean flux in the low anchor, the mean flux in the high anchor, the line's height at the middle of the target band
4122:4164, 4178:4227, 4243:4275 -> 0.03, 47.1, 42.5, 44.7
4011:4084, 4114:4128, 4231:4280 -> -0.11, 43.4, 43.3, 43.3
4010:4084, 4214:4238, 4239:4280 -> 0.06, 43.4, 43.1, 43.1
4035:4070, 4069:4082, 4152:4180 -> 0.01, 43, 47.6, 43.9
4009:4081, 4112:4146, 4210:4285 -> -0.08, 43.3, 42.7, 43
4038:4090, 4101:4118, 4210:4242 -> -0.05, 43.4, 42.4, 43.2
